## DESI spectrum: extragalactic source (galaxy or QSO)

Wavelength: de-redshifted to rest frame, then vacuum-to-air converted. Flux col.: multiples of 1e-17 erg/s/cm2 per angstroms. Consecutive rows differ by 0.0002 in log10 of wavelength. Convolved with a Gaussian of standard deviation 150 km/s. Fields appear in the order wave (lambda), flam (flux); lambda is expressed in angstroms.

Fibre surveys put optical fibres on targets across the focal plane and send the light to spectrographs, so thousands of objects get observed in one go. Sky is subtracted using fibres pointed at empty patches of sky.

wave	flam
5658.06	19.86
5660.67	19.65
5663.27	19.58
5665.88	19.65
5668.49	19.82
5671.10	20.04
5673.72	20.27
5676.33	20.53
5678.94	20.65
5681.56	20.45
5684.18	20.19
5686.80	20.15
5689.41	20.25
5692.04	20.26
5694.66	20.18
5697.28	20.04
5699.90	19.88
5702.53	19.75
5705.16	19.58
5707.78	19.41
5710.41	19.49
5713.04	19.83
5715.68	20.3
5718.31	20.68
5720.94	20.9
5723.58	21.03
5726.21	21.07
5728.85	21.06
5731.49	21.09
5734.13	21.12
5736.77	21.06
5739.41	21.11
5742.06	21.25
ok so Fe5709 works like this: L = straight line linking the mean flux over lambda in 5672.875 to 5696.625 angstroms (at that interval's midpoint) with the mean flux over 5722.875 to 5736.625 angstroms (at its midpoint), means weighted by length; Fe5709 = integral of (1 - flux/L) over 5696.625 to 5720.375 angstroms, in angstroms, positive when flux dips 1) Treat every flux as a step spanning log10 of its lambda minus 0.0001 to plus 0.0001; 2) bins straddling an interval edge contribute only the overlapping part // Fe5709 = 0.9 angstroms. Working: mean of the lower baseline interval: 20.3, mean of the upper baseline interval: 21.1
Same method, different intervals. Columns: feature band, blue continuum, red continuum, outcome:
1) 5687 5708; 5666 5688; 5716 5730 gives 0.6 angstroms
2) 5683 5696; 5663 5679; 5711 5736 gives 0.1 angstroms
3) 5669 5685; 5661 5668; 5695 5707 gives -0.5 angstroms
